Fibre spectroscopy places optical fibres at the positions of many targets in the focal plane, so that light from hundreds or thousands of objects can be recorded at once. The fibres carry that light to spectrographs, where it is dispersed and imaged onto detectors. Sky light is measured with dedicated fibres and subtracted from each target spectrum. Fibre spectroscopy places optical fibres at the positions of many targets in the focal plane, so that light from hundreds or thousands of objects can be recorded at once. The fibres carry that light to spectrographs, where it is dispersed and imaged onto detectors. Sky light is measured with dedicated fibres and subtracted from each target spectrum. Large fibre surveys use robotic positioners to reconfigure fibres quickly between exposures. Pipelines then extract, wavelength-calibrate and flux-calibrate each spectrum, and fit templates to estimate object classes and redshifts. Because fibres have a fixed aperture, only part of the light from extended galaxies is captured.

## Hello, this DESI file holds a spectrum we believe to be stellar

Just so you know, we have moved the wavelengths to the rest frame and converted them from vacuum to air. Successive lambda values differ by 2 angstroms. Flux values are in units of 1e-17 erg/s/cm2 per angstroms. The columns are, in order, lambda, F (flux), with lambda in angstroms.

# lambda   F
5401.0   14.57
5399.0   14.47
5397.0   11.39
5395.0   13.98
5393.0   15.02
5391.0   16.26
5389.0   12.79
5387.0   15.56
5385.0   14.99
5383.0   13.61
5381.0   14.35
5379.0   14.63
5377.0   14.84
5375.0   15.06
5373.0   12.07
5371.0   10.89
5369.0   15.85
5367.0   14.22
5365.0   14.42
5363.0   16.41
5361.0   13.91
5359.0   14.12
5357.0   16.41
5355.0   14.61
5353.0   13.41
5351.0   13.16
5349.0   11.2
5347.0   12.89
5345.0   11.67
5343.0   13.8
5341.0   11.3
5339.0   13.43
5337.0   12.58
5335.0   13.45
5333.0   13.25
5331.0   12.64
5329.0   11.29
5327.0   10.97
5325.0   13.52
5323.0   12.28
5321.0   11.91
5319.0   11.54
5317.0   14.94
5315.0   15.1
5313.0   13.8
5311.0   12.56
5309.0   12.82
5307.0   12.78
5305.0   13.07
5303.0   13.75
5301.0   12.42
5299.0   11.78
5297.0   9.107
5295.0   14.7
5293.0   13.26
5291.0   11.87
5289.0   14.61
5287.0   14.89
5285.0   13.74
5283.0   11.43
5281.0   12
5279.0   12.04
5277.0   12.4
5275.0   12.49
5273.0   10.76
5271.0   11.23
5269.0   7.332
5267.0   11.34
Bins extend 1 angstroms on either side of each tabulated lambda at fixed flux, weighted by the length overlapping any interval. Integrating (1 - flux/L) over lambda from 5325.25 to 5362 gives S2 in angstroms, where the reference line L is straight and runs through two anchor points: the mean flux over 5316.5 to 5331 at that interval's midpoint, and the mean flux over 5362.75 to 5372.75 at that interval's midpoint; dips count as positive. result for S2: 0.2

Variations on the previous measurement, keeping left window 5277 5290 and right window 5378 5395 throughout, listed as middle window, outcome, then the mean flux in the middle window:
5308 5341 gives 2.0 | 12.8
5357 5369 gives -0.5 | 14.9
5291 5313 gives 1.2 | 12.6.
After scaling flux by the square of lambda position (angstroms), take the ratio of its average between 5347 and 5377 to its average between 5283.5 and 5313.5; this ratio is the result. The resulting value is 1.1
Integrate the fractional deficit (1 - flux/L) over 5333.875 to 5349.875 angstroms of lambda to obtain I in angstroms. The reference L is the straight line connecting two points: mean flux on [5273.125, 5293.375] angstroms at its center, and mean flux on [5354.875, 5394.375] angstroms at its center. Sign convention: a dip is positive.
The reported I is 1.5 angstroms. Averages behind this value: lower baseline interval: 12.8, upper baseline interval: 14.5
